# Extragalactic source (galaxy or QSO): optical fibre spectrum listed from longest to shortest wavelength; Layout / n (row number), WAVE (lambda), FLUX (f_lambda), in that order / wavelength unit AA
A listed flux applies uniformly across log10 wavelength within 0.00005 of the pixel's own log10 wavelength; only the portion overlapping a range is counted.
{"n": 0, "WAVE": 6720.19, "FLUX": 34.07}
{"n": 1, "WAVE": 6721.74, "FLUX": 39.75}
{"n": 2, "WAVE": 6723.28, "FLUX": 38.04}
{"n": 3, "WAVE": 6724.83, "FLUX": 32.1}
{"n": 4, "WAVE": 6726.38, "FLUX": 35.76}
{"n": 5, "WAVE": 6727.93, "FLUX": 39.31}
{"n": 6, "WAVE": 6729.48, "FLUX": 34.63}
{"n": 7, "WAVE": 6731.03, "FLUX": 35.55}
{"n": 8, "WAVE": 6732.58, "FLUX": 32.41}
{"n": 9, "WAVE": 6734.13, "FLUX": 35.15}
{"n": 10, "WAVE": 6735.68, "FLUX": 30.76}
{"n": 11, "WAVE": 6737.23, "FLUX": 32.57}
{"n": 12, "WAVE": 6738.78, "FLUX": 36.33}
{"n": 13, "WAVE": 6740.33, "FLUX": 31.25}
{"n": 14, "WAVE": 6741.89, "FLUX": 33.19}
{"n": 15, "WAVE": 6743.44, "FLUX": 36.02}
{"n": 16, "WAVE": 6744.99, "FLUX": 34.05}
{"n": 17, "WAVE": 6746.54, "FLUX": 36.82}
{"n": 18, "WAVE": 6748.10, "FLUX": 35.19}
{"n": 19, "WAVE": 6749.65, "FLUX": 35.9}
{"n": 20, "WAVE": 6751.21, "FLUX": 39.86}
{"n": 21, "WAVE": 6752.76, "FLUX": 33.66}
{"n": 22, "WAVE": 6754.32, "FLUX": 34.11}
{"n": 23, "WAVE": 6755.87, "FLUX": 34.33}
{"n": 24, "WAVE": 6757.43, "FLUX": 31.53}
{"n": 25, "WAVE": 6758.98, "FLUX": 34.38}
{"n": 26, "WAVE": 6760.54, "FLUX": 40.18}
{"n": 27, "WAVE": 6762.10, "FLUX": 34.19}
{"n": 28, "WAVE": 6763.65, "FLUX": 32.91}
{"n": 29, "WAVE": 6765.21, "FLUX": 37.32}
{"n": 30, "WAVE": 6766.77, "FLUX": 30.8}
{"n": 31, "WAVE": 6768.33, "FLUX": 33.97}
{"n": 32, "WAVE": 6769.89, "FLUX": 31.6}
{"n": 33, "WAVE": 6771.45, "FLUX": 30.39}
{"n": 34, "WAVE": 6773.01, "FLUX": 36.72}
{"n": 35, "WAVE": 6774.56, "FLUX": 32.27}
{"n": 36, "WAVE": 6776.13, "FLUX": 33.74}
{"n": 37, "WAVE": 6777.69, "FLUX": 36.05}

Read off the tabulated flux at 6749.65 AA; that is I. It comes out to 35.9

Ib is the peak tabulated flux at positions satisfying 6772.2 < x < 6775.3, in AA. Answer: 36.72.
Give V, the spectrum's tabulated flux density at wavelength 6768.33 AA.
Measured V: 33.97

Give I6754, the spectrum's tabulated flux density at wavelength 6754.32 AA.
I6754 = 34.11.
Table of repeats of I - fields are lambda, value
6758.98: 34.38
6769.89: 31.6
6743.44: 36.02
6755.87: 34.33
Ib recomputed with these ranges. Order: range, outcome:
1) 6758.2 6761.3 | 40.18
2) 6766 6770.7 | 33.97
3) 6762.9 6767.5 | 37.32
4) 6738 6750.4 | 36.82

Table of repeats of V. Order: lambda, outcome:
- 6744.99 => 34.05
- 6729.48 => 34.63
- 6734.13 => 35.15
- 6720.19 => 34.07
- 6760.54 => 40.18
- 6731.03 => 35.55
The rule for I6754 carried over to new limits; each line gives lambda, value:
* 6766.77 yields 30.8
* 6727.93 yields 39.31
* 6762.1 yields 34.19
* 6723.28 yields 38.04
